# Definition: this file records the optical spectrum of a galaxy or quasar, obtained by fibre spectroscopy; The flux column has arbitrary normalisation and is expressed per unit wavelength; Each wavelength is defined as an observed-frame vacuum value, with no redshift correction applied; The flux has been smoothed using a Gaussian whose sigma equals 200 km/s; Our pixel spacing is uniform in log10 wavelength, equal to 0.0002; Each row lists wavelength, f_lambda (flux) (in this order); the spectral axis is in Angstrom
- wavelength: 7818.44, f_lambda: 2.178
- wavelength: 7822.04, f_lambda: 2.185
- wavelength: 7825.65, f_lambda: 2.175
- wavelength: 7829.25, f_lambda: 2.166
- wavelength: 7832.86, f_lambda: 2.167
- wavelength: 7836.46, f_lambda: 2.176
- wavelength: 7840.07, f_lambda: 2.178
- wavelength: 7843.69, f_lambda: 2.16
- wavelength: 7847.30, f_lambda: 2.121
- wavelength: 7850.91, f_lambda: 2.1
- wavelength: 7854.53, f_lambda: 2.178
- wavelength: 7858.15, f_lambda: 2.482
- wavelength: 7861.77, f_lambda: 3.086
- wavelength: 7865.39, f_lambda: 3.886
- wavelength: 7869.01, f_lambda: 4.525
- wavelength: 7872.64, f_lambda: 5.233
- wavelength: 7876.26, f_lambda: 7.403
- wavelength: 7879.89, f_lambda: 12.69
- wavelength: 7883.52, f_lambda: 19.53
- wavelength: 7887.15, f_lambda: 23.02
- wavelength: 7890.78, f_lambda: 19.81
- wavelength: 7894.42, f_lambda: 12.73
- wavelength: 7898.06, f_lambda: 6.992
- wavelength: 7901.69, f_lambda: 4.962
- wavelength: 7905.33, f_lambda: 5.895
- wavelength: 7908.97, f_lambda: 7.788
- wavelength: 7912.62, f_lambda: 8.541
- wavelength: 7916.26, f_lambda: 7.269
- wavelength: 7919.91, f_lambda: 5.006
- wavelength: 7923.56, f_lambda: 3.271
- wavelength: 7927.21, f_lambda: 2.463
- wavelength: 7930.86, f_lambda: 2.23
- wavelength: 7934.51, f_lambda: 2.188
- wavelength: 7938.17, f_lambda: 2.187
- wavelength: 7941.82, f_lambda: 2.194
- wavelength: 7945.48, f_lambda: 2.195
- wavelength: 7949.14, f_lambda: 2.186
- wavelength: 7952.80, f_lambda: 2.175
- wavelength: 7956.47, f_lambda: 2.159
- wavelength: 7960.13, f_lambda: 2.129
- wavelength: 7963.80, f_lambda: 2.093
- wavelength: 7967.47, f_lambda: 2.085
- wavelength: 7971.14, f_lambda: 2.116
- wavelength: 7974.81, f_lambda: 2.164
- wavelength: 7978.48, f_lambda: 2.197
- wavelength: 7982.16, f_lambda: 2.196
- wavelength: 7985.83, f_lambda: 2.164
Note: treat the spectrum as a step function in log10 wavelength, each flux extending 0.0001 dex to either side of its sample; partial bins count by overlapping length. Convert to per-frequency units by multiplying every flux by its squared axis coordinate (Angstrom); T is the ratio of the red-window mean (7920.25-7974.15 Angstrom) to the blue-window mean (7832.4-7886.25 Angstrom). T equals 0.4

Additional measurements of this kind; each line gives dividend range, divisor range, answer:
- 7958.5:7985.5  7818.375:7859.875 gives 1.01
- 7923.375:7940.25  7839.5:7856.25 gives 1.14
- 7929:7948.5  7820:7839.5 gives 1.04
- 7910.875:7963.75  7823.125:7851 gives 1.54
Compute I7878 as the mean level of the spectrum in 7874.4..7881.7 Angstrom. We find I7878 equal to 10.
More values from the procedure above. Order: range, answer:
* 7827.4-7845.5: 2.17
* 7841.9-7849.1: 2.14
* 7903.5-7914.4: 7.4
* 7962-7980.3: 2.13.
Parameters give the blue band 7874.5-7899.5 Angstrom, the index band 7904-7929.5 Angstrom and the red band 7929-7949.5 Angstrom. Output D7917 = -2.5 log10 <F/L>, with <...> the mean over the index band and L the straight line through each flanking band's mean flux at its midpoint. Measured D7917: 0.35 mag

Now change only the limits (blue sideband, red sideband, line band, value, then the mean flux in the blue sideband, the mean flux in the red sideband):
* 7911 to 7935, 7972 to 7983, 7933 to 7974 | 0.41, 4.51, 2.18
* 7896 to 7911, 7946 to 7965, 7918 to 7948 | 0.44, 6.54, 2.15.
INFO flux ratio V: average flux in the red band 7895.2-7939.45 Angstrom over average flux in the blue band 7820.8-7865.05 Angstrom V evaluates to 2.20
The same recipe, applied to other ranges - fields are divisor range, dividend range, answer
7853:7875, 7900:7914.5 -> 1.85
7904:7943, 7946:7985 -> 0.48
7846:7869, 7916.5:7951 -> 1.02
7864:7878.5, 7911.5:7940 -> 0.73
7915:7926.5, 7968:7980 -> 0.45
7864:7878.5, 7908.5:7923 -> 1.22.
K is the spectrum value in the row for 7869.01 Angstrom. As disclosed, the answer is 4.525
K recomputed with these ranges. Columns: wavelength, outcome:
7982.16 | 2.196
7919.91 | 5.006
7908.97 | 7.788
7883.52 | 19.53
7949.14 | 2.186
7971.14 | 2.116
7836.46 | 2.176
